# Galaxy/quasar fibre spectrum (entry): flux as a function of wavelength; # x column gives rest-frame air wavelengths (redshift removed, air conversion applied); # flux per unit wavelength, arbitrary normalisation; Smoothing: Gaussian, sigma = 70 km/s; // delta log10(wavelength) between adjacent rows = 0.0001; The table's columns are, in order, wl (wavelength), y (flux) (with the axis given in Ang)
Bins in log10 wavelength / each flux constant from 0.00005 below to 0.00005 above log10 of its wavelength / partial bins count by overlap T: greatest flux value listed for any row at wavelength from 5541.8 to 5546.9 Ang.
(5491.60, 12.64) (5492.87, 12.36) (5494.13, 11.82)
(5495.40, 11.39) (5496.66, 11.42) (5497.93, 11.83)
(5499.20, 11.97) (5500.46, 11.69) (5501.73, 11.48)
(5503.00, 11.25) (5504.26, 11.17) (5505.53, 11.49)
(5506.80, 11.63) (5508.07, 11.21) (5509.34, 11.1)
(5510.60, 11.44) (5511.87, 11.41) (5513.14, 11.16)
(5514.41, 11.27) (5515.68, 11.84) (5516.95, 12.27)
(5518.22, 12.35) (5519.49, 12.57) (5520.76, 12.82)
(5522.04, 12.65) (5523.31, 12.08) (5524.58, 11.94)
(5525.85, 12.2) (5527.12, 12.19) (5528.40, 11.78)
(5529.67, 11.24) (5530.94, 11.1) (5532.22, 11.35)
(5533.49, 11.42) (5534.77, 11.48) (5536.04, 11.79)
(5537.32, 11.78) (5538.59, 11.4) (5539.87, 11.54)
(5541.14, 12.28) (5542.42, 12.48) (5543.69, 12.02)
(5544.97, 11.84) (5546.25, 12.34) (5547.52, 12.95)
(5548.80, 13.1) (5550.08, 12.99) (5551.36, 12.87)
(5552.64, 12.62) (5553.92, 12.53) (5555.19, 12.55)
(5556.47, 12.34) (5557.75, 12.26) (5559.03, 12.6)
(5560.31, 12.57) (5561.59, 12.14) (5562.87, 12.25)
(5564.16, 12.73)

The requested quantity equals 12.48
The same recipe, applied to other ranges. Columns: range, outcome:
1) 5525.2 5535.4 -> 12.2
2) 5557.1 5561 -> 12.6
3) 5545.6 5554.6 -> 13.1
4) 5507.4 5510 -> 11.21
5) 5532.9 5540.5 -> 11.79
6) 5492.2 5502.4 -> 12.36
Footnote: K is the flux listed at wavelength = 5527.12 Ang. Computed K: 12.19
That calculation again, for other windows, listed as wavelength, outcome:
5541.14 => 12.28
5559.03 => 12.6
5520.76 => 12.82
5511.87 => 11.41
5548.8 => 13.1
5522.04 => 12.65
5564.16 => 12.73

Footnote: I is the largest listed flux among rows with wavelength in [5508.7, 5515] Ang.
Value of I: 11.44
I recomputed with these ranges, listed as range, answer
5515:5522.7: 12.82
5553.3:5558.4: 12.55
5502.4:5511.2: 11.63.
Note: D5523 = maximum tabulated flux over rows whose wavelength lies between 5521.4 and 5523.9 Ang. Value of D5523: 12.65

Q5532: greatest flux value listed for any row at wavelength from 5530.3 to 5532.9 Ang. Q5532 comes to 11.35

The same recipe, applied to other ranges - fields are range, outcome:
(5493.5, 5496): 11.82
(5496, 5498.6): 11.83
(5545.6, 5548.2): 12.95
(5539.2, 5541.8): 12.28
